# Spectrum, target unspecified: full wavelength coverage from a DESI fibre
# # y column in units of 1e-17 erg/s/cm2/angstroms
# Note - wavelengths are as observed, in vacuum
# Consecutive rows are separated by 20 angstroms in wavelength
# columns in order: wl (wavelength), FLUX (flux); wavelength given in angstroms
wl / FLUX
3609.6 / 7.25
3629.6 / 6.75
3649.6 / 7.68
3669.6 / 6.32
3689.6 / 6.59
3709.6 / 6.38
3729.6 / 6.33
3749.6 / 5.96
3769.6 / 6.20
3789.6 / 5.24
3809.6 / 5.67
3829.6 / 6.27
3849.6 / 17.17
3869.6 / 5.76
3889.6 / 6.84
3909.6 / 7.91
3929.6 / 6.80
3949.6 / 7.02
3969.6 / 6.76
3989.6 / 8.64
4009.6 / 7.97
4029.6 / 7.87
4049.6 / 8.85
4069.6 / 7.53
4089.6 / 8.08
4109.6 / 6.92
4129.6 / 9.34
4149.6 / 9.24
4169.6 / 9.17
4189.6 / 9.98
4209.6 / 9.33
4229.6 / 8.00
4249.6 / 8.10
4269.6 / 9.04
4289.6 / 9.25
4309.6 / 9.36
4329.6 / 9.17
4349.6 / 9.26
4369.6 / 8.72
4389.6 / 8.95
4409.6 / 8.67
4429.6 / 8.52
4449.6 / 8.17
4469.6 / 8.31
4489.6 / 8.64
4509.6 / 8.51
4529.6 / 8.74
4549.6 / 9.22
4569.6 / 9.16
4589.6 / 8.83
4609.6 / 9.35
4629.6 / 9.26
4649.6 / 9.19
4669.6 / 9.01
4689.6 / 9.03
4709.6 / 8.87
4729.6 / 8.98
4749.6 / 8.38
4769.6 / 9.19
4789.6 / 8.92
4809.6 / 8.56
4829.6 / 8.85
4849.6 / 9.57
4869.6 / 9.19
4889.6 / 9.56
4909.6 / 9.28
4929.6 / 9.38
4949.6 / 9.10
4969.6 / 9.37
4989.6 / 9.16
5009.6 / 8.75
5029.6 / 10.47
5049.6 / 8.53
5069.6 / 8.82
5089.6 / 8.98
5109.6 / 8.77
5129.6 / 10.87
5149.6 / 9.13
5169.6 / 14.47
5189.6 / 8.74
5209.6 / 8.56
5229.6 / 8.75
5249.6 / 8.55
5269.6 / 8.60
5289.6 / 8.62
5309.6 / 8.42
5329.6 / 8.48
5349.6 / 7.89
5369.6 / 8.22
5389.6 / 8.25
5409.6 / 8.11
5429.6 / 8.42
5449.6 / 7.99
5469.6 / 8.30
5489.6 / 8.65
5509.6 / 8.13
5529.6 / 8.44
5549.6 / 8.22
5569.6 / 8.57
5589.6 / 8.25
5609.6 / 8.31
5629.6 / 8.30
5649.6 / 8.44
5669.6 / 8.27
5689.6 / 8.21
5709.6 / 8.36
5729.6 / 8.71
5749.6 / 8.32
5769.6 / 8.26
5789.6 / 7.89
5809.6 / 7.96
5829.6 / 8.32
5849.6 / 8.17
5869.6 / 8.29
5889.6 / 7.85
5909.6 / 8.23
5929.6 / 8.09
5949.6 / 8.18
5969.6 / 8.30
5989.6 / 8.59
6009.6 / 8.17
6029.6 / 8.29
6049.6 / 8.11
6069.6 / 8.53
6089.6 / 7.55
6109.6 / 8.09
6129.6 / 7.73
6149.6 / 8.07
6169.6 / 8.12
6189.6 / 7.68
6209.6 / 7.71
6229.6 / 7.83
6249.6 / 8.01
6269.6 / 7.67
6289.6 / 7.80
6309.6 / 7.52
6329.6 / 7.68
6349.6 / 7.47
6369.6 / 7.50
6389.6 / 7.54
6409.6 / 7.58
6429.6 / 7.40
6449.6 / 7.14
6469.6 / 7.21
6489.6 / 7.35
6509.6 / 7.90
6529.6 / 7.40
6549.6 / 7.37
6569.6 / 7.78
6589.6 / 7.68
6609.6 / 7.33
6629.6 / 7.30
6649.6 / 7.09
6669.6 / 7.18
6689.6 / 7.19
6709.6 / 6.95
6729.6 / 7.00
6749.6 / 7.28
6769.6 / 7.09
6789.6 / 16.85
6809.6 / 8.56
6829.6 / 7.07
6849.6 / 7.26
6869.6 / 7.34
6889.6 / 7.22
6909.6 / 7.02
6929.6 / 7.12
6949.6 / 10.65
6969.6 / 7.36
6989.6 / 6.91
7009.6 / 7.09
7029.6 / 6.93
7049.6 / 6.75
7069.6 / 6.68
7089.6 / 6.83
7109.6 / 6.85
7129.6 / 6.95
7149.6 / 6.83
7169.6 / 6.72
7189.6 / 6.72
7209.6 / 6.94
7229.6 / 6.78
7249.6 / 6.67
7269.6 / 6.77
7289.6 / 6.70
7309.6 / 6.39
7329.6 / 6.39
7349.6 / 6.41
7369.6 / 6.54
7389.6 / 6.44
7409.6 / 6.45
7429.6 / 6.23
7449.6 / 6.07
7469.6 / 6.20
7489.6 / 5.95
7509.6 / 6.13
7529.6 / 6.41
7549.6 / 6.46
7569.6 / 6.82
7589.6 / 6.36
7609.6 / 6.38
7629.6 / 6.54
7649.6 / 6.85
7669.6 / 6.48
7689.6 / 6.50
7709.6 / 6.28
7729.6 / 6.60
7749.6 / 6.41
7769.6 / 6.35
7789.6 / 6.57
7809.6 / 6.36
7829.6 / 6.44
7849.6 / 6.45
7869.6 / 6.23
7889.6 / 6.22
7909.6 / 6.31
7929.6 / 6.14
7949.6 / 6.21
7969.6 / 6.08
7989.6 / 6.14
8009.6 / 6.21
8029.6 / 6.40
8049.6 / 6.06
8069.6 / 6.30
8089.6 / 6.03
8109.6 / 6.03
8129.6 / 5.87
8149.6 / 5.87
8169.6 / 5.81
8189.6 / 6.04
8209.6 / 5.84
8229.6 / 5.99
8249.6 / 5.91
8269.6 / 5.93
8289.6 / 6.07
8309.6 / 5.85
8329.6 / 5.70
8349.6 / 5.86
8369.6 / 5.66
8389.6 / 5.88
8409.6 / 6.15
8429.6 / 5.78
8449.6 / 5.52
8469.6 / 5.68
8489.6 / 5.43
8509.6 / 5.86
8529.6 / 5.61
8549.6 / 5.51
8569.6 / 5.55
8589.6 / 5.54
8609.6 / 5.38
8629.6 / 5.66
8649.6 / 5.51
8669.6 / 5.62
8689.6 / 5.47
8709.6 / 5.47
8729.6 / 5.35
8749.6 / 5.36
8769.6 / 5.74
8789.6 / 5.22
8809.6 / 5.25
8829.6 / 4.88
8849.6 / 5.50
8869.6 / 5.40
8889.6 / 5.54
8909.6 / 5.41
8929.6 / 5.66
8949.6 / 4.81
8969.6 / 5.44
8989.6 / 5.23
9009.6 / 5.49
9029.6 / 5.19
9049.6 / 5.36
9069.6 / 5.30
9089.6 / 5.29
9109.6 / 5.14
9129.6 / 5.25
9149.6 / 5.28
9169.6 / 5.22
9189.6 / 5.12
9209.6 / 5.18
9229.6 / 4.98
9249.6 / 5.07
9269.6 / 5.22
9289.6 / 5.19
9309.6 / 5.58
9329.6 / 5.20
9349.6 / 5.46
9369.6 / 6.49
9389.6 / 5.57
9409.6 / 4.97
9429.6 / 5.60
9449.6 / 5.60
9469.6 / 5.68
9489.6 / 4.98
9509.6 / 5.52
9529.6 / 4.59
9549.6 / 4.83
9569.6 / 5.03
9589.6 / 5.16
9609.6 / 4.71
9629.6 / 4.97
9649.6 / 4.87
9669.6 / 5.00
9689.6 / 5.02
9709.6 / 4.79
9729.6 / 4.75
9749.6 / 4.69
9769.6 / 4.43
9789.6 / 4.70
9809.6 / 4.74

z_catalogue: 0.03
